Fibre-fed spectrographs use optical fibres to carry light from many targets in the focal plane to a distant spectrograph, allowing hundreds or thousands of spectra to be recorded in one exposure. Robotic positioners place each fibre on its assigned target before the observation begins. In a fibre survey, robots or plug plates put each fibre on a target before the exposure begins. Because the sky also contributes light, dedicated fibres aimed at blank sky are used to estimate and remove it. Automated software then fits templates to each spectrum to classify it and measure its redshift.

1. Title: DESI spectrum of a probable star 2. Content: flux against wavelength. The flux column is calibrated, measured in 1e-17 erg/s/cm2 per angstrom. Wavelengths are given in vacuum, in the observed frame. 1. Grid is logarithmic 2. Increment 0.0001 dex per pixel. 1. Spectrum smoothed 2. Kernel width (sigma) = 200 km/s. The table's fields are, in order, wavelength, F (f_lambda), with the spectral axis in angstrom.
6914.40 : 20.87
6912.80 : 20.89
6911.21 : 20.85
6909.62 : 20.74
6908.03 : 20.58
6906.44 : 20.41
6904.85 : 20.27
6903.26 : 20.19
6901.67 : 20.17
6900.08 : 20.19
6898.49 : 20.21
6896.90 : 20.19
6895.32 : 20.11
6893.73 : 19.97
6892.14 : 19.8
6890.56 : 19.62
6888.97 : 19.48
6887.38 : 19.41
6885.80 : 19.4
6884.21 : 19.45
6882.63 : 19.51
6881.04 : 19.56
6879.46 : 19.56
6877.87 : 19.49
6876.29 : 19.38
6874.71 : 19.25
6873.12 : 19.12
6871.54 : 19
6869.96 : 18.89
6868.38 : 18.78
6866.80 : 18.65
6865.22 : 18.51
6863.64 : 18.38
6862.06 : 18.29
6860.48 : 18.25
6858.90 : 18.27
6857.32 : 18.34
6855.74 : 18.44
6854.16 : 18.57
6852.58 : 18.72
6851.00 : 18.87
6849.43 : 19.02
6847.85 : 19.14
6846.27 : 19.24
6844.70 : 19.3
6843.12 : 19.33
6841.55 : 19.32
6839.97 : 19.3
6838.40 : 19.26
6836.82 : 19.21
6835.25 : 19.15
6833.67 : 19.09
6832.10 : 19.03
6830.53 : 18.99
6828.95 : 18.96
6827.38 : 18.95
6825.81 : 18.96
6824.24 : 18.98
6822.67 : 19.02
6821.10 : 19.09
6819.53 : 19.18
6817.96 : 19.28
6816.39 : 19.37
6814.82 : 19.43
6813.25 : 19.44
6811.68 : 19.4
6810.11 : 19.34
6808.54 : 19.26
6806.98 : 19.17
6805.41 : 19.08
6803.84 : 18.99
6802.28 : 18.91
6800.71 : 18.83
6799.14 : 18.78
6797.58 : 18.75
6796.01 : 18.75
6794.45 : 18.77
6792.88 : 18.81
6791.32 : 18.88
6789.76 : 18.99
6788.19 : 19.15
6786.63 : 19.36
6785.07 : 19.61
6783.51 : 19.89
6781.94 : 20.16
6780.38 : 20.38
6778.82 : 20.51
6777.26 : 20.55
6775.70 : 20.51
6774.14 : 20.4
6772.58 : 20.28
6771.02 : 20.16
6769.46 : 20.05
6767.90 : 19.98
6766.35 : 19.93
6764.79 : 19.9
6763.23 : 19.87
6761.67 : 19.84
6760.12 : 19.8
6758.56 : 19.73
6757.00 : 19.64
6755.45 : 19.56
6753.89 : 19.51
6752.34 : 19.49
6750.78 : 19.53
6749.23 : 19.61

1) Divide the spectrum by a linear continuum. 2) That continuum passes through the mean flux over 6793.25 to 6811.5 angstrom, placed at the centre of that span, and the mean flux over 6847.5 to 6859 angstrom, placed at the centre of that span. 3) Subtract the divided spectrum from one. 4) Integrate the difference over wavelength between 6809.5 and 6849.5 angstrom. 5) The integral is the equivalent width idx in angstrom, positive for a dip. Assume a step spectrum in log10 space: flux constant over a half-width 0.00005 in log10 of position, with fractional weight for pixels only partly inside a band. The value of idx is -0.8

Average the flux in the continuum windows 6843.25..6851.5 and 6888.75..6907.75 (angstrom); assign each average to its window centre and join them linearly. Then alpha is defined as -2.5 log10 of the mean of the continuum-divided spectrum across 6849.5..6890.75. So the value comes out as 0.03 mag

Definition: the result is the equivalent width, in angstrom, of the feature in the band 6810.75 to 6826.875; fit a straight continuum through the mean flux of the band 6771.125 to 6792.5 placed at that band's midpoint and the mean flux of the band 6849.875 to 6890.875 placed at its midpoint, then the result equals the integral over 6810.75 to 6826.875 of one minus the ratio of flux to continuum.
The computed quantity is 0.2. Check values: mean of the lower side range 19.9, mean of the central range 19.2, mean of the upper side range 19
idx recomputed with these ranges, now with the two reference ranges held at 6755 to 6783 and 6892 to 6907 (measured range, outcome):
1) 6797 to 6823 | 1.24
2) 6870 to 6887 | 0.67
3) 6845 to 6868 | 1.71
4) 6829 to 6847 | 0.83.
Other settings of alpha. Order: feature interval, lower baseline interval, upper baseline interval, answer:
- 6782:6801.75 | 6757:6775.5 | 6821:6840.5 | 0.03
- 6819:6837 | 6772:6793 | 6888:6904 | 0.05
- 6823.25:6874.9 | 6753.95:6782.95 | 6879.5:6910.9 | 0.06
